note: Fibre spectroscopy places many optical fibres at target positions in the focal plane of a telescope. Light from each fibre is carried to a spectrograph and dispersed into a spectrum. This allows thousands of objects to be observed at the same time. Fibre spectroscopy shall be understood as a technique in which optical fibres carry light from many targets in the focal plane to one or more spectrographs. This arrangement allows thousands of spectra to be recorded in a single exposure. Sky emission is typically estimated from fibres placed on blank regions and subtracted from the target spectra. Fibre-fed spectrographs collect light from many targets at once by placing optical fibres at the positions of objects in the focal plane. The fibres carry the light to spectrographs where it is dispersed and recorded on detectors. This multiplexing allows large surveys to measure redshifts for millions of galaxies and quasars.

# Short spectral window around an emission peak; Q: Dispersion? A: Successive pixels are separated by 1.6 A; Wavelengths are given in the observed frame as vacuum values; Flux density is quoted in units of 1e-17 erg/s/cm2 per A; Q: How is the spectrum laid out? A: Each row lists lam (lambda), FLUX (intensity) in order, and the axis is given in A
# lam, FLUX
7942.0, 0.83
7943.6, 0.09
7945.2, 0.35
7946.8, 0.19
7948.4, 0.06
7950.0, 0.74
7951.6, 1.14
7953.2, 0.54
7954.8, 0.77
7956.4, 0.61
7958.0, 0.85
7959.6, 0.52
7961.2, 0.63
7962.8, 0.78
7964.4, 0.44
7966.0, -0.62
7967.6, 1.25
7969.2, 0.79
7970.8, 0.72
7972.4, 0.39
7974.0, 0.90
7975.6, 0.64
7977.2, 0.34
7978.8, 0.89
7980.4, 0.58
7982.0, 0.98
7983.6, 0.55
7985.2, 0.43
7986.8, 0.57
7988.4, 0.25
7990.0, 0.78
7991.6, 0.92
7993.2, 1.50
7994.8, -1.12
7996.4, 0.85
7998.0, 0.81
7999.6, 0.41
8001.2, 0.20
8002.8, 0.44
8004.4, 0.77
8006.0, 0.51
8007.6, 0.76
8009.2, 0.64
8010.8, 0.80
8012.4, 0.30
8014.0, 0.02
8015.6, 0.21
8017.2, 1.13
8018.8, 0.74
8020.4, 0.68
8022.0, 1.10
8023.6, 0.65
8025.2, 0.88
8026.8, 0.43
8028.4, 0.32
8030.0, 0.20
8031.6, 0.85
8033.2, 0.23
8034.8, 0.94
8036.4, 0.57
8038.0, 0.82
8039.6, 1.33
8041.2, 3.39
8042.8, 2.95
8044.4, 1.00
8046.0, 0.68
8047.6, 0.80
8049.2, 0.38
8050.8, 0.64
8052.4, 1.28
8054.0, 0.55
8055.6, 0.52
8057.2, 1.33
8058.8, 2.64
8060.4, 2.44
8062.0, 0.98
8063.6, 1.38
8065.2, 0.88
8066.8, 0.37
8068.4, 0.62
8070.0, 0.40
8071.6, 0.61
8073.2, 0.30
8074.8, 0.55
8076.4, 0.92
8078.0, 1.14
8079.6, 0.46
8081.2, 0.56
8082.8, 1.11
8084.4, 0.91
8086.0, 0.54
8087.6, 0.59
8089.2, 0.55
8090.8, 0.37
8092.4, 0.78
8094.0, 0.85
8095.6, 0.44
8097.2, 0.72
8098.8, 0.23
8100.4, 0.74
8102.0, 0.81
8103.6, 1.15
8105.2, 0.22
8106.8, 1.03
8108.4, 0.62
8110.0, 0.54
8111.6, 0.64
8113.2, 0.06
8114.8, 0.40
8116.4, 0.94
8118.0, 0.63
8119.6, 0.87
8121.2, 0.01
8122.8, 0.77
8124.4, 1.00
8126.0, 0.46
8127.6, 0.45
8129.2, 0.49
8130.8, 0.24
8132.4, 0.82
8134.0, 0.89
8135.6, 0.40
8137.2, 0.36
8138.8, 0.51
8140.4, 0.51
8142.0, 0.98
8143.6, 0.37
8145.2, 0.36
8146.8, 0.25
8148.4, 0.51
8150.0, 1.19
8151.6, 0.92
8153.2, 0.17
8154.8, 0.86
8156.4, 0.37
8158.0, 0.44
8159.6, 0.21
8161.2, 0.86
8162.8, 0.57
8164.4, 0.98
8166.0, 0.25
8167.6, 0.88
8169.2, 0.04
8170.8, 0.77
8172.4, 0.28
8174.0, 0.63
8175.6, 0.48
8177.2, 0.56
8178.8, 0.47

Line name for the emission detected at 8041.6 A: [S II]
